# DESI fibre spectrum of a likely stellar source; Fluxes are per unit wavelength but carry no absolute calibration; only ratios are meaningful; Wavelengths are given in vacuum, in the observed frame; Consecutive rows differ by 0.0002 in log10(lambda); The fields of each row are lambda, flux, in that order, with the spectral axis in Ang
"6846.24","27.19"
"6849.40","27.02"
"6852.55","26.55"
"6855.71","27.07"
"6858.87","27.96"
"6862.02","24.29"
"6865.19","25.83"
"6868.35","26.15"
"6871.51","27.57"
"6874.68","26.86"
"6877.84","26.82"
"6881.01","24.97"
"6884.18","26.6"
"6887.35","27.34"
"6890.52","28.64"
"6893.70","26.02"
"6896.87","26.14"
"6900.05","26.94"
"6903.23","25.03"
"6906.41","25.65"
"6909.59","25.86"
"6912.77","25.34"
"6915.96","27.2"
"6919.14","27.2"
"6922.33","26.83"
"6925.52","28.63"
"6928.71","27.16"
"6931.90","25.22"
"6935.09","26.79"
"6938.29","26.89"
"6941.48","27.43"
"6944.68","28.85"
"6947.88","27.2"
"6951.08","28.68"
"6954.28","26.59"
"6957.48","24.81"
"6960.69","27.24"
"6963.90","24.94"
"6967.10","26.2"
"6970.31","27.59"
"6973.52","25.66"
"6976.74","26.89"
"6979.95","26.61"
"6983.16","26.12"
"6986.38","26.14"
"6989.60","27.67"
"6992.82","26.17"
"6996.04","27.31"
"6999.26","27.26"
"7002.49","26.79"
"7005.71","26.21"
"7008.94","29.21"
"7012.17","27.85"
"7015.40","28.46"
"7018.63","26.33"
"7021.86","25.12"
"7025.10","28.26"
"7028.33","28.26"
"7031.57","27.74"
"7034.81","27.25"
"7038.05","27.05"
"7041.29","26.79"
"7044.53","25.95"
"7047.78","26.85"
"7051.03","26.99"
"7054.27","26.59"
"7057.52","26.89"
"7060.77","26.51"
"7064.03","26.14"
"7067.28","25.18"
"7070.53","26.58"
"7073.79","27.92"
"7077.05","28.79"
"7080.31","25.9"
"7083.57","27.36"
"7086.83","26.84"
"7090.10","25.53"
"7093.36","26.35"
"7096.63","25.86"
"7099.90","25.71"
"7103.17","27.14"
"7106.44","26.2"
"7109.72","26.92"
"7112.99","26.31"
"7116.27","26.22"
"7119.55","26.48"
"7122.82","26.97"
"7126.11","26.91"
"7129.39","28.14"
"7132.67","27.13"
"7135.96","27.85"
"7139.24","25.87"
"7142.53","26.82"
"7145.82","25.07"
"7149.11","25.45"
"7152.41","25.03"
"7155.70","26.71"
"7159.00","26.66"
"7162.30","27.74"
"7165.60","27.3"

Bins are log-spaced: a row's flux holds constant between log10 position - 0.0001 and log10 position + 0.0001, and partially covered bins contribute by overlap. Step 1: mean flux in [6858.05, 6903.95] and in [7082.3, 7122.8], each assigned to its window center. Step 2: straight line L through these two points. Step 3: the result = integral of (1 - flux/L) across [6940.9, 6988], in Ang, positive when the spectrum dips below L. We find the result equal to -0.4 Ang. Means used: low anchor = 26.5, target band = 26.7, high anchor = 26.4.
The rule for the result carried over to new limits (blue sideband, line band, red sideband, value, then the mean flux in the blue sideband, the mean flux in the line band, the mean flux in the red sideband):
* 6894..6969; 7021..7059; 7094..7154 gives -0.7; 26.6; 27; 26.4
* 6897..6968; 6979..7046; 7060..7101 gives -1.2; 26.7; 27.1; 26.5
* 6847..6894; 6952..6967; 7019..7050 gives 0.4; 26.7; 26.1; 27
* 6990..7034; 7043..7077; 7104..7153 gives 0.4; 27.3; 26.7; 26.5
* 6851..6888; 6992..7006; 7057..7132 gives -0.1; 26.5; 26.8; 26.6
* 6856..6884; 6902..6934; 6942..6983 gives 0.2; 26.4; 26.4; 26.8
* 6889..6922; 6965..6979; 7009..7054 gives 0.2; 26.4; 26.5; 27.2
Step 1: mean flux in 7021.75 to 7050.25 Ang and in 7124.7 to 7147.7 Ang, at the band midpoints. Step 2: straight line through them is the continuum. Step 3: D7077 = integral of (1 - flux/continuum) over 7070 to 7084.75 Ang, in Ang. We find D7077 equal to -0.2 Ang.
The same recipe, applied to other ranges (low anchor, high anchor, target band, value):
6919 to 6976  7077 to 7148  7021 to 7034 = -0.35 Ang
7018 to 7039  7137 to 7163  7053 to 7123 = 0.32 Ang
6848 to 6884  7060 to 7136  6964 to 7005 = -0.07 Ang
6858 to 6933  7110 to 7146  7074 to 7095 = -0.11 Ang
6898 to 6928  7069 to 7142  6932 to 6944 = -0.18 Ang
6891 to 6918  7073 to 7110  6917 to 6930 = -0.62 Ang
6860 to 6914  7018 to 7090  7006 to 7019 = -0.60 Ang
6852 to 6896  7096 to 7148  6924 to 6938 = -0.17 Ang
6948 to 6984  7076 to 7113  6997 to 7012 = -0.50 Ang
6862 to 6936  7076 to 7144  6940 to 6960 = -0.53 Ang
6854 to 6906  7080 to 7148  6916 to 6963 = -1.01 Ang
